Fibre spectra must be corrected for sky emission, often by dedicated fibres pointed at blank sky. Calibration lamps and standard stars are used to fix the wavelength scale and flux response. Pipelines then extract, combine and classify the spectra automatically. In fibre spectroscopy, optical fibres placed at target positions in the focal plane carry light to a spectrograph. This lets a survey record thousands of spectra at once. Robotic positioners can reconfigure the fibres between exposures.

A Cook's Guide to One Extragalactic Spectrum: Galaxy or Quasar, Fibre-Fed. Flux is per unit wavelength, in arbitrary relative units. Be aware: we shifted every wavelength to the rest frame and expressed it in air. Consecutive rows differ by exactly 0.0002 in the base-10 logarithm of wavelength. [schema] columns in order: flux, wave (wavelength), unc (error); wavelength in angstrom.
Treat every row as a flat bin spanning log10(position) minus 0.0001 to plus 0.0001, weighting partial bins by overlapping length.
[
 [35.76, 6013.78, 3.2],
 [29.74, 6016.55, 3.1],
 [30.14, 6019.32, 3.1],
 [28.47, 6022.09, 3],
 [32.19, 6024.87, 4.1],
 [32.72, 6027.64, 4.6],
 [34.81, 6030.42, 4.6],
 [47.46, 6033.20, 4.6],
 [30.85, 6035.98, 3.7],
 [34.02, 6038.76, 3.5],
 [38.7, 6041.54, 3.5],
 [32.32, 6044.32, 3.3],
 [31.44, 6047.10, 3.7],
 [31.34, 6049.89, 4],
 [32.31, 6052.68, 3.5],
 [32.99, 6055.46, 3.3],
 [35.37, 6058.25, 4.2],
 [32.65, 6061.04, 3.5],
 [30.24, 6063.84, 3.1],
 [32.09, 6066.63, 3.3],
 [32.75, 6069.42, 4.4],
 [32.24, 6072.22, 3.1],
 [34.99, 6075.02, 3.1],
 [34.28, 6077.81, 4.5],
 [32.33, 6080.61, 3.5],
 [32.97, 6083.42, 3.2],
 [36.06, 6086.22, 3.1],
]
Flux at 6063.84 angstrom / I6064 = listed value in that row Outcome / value 30.24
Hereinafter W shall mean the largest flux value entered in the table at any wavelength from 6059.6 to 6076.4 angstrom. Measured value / 34.99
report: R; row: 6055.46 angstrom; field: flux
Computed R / 32.99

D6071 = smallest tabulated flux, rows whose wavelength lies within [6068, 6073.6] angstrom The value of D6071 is 32.24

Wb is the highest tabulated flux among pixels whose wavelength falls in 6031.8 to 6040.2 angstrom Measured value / 47.46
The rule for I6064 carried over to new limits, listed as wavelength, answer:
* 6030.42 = 34.81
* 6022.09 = 28.47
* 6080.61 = 32.33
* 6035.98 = 30.85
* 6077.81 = 34.28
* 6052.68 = 32.31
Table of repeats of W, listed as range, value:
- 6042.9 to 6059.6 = 35.37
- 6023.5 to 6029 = 32.72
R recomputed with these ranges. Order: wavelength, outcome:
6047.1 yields 31.44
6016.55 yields 29.74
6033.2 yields 47.46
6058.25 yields 35.37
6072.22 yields 32.24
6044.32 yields 32.32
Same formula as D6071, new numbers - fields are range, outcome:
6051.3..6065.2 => 30.24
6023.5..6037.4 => 30.85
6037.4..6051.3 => 31.34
